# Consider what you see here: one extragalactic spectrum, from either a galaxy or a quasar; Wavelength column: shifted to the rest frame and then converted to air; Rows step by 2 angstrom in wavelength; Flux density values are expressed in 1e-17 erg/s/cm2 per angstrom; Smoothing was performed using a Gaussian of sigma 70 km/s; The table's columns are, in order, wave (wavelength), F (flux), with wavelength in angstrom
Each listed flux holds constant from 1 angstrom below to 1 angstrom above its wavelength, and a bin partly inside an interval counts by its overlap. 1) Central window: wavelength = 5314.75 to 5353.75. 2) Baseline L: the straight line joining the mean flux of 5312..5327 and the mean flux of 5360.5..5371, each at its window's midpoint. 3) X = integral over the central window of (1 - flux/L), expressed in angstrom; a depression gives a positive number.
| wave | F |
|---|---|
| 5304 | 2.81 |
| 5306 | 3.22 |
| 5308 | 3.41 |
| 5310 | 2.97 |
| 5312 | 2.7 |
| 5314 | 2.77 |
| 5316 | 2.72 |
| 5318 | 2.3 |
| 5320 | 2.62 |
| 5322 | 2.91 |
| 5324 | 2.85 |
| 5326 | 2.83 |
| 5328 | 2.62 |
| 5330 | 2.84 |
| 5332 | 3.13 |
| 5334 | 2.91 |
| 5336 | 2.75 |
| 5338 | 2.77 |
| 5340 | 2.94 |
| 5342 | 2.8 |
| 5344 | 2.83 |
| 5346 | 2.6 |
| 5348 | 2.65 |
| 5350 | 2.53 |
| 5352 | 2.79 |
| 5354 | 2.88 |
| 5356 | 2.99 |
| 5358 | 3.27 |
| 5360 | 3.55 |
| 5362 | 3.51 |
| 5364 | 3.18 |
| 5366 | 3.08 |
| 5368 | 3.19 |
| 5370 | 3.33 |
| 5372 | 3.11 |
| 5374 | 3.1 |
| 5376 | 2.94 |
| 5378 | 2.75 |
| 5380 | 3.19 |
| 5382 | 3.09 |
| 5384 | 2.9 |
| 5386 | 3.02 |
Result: 1.7 angstrom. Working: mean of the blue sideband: 2.71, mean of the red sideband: 3.27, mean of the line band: 2.76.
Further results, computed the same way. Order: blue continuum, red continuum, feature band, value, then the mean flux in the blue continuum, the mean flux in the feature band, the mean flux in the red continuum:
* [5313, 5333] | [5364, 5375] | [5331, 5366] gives 0.4 angstrom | 2.76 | 2.95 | 3.16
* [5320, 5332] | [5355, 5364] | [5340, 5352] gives 1.5 angstrom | 2.82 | 2.71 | 3.31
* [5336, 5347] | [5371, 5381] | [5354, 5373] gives -1.9 angstrom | 2.78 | 3.23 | 3.02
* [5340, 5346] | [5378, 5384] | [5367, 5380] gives -0.4 angstrom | 2.8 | 3.08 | 3.03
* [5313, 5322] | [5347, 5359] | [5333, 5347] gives -0.1 angstrom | 2.64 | 2.8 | 2.85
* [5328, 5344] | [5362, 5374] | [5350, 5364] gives -0.2 angstrom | 2.86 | 3.12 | 3.2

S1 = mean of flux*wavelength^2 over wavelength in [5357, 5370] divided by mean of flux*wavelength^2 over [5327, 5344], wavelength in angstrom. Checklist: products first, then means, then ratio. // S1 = 1.2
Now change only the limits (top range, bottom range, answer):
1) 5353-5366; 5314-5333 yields 1.18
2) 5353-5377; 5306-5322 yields 1.15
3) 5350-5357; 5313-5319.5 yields 1.11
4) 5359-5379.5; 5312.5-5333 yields 1.17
